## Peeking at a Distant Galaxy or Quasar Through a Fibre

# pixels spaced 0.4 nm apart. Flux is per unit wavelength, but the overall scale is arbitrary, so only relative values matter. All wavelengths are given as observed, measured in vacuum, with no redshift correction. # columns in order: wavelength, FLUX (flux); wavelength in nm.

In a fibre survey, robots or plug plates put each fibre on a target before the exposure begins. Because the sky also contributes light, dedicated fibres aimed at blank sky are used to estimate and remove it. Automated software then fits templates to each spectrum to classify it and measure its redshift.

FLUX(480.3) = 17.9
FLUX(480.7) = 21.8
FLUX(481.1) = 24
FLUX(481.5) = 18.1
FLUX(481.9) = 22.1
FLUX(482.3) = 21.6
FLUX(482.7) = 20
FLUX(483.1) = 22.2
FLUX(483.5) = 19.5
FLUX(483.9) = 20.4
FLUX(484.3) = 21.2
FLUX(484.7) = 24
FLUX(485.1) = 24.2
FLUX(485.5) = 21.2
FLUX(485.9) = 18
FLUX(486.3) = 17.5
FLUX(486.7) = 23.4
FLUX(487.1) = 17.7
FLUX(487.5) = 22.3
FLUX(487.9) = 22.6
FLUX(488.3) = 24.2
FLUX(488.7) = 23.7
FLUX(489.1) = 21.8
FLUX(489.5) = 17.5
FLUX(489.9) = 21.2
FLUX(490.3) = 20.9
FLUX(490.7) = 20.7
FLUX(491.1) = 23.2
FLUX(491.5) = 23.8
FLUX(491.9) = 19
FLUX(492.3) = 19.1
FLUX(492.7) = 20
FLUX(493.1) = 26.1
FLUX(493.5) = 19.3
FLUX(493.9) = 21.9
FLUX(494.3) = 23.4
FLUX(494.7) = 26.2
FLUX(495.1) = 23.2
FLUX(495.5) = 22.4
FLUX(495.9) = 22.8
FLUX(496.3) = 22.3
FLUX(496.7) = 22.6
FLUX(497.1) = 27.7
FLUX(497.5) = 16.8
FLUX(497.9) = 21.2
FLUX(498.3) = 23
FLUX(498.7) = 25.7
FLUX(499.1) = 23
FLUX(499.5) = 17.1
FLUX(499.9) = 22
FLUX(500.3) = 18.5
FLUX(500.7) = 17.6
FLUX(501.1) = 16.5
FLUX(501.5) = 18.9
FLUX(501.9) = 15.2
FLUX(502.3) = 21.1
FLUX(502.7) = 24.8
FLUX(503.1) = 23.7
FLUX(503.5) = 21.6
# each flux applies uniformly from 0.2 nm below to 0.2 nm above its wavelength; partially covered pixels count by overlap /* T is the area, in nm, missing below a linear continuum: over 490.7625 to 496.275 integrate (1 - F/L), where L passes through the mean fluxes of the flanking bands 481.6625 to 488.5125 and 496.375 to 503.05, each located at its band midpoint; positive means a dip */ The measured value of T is -0.33 nm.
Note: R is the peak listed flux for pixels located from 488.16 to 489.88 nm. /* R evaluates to 24.2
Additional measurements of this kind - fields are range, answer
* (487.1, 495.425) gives 26.2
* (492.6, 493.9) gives 26.1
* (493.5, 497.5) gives 27.7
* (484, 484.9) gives 24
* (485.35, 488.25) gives 23.4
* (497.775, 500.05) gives 25.7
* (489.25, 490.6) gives 21.2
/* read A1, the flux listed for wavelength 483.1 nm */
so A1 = 22.2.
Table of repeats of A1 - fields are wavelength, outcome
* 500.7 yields 17.6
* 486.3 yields 17.5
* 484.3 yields 21.2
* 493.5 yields 19.3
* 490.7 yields 20.7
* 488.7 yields 23.7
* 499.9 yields 22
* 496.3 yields 22.3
